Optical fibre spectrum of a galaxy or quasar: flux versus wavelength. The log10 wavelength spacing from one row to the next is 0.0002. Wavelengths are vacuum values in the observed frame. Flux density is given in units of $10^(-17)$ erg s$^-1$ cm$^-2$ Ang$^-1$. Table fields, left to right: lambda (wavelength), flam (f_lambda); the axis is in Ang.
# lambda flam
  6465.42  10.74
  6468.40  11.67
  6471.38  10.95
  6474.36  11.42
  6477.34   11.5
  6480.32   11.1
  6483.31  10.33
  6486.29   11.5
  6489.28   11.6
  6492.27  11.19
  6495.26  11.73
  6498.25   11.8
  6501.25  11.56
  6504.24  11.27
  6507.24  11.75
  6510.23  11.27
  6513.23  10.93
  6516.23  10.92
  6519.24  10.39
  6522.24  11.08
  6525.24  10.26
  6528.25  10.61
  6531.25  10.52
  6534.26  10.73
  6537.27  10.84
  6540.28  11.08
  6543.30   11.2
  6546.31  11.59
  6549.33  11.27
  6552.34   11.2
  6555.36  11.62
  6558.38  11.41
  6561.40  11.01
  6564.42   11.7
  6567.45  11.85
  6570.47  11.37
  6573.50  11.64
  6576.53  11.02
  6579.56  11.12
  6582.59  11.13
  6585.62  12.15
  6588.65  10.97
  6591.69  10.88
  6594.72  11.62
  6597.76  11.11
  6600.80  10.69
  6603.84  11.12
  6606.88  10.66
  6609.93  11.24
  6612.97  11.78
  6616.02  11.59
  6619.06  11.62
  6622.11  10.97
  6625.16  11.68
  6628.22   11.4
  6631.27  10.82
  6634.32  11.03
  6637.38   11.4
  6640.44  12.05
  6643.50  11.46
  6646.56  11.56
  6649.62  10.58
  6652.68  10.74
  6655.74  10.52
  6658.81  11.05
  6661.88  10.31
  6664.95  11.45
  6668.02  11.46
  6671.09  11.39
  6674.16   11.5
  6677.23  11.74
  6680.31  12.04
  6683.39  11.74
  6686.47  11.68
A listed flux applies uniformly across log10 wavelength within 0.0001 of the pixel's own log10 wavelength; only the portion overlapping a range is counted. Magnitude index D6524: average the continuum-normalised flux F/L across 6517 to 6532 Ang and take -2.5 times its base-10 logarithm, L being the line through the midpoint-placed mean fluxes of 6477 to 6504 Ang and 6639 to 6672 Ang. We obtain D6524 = 0.07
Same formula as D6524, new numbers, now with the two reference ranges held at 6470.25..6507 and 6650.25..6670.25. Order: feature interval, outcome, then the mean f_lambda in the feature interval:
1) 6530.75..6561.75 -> 0.005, 11.2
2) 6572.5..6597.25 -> -0.019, 11.3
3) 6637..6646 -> -0.066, 11.7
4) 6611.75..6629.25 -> -0.046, 11.5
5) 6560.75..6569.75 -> -0.038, 11.6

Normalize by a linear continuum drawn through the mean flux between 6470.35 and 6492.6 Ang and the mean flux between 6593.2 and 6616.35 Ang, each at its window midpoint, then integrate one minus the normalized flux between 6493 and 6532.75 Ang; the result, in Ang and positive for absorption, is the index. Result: 0.43 Ang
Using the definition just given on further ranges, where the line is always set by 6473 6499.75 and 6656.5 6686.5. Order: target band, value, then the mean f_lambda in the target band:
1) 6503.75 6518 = 0.2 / 11.2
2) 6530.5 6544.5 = 0.6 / 10.9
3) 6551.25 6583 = 0.0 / 11.4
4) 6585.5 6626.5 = 0.4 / 11.3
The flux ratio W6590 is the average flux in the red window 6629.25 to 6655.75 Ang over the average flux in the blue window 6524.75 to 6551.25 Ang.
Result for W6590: 1.02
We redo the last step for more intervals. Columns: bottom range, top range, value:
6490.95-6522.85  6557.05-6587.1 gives 1.02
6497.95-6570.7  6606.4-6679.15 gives 1.01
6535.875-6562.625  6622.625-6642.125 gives 1.01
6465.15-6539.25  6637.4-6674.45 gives 1.01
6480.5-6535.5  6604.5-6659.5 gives 1.01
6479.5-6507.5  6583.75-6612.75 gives 0.98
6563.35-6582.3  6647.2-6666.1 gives 0.95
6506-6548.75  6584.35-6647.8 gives 1.03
